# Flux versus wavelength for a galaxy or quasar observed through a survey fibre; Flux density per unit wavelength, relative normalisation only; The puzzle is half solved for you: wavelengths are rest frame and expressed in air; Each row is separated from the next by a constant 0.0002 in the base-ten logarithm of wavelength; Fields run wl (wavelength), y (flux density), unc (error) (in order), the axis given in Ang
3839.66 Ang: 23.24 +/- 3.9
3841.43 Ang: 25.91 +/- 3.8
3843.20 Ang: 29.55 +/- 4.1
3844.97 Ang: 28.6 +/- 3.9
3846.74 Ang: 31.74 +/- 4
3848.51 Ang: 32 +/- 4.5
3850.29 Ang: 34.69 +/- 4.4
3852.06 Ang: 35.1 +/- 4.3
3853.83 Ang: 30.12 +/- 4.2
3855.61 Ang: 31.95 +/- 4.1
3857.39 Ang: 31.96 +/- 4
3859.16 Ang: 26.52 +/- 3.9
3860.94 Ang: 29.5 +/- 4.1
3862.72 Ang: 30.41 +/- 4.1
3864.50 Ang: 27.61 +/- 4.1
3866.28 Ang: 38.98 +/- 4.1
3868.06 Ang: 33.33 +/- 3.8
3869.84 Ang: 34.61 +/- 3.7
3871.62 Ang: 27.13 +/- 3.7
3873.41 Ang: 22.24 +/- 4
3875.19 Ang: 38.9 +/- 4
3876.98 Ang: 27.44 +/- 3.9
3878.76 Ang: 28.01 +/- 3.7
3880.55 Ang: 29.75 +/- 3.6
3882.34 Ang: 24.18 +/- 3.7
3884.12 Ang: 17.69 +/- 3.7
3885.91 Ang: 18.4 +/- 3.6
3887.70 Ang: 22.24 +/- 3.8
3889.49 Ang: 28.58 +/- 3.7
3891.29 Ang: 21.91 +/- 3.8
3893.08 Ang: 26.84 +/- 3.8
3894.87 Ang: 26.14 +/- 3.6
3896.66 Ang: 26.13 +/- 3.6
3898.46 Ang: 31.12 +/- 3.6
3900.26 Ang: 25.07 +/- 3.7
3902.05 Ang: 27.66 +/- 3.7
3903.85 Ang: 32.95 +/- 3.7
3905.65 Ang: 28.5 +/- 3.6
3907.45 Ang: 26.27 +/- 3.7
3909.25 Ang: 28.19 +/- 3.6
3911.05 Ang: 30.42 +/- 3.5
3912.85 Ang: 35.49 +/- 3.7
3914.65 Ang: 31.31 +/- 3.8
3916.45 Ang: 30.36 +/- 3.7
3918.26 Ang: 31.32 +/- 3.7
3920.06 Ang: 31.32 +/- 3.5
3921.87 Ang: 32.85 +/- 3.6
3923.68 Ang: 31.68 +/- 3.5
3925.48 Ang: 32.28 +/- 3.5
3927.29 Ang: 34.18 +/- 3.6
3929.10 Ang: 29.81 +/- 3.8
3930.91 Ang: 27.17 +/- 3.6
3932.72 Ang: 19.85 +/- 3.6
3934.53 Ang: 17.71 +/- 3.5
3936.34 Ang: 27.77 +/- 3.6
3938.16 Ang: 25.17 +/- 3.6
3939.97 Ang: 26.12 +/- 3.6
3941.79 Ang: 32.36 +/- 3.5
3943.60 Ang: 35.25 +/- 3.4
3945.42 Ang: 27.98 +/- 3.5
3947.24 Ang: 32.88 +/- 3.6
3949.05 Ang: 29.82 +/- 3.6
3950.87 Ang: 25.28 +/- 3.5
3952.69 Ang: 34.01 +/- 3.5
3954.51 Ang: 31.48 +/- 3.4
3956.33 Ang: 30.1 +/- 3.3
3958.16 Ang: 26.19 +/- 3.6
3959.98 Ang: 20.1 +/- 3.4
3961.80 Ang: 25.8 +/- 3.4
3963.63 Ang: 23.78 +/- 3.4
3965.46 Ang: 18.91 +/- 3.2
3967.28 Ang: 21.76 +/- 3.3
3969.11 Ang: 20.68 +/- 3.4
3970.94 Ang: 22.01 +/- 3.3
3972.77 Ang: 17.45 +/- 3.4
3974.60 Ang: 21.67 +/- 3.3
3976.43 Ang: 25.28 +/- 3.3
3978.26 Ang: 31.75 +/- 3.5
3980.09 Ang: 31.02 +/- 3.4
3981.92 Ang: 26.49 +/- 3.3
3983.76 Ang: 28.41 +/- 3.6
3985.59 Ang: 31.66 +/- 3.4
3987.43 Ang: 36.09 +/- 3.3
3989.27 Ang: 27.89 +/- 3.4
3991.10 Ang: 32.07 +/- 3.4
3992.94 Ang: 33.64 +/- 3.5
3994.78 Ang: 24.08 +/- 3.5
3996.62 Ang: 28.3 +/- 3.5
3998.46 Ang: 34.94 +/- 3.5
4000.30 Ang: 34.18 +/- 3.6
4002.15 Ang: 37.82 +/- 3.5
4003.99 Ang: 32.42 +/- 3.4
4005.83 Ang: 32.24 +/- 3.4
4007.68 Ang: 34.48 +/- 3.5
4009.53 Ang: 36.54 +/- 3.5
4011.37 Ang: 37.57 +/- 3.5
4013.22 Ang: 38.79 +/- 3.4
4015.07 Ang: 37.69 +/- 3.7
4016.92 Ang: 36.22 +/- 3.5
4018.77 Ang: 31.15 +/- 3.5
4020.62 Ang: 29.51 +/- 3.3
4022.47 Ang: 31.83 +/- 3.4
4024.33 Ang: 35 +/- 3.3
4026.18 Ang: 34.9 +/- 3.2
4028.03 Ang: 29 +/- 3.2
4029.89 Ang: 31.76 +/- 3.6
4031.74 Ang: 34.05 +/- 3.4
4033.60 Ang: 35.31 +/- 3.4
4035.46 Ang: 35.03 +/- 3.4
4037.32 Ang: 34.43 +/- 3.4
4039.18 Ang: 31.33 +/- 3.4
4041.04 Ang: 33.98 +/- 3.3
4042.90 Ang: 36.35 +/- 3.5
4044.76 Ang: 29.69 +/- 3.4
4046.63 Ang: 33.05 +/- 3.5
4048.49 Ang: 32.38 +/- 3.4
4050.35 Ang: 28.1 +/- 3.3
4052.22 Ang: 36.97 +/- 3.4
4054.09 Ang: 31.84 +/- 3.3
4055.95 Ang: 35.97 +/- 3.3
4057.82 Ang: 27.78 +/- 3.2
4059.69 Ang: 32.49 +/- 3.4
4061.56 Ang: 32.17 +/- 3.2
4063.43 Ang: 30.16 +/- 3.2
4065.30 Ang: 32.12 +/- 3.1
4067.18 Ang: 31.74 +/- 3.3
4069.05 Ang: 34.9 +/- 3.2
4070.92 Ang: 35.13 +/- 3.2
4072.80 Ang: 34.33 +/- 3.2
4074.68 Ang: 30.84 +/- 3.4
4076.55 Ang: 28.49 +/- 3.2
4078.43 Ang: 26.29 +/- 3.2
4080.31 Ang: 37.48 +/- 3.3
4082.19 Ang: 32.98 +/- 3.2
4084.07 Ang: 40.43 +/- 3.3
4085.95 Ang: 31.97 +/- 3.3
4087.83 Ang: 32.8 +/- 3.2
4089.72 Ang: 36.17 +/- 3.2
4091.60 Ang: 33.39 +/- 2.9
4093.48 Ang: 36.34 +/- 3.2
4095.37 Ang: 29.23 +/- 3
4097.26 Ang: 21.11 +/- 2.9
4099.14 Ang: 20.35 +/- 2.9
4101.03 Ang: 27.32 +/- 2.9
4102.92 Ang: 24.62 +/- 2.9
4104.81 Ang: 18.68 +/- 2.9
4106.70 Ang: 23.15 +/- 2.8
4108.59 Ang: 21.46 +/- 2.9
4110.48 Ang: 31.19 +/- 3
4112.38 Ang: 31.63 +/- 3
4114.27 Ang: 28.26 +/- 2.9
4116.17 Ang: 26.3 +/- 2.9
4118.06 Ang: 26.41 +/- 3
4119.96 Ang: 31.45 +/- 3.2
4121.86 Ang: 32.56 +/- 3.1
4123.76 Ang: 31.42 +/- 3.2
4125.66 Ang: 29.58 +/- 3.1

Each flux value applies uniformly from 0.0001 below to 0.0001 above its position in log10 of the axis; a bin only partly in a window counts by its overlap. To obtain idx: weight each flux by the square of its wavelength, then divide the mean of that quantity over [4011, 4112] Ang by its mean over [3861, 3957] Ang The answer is 1.19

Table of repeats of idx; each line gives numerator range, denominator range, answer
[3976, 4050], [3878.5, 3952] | 1.23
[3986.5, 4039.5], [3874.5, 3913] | 1.31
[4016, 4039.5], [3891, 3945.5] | 1.21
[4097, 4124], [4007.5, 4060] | 0.82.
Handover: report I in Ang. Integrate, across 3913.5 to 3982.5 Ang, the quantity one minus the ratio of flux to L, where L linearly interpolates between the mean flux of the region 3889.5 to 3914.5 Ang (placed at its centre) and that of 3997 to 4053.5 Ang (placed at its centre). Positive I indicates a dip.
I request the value 6.5 Ang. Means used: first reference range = 28.3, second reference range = 33.8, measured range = 27.4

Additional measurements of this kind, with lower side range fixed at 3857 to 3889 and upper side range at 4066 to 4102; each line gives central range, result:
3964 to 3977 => 3.79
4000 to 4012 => -1.84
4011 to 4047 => -3.56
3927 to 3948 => 1.05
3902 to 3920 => -0.99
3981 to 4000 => -0.23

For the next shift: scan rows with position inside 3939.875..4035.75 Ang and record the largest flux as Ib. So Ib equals 38.79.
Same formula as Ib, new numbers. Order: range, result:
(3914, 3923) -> 32.85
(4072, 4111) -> 40.43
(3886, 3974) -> 35.49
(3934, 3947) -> 35.25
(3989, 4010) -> 37.82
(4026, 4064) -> 36.97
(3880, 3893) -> 29.75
